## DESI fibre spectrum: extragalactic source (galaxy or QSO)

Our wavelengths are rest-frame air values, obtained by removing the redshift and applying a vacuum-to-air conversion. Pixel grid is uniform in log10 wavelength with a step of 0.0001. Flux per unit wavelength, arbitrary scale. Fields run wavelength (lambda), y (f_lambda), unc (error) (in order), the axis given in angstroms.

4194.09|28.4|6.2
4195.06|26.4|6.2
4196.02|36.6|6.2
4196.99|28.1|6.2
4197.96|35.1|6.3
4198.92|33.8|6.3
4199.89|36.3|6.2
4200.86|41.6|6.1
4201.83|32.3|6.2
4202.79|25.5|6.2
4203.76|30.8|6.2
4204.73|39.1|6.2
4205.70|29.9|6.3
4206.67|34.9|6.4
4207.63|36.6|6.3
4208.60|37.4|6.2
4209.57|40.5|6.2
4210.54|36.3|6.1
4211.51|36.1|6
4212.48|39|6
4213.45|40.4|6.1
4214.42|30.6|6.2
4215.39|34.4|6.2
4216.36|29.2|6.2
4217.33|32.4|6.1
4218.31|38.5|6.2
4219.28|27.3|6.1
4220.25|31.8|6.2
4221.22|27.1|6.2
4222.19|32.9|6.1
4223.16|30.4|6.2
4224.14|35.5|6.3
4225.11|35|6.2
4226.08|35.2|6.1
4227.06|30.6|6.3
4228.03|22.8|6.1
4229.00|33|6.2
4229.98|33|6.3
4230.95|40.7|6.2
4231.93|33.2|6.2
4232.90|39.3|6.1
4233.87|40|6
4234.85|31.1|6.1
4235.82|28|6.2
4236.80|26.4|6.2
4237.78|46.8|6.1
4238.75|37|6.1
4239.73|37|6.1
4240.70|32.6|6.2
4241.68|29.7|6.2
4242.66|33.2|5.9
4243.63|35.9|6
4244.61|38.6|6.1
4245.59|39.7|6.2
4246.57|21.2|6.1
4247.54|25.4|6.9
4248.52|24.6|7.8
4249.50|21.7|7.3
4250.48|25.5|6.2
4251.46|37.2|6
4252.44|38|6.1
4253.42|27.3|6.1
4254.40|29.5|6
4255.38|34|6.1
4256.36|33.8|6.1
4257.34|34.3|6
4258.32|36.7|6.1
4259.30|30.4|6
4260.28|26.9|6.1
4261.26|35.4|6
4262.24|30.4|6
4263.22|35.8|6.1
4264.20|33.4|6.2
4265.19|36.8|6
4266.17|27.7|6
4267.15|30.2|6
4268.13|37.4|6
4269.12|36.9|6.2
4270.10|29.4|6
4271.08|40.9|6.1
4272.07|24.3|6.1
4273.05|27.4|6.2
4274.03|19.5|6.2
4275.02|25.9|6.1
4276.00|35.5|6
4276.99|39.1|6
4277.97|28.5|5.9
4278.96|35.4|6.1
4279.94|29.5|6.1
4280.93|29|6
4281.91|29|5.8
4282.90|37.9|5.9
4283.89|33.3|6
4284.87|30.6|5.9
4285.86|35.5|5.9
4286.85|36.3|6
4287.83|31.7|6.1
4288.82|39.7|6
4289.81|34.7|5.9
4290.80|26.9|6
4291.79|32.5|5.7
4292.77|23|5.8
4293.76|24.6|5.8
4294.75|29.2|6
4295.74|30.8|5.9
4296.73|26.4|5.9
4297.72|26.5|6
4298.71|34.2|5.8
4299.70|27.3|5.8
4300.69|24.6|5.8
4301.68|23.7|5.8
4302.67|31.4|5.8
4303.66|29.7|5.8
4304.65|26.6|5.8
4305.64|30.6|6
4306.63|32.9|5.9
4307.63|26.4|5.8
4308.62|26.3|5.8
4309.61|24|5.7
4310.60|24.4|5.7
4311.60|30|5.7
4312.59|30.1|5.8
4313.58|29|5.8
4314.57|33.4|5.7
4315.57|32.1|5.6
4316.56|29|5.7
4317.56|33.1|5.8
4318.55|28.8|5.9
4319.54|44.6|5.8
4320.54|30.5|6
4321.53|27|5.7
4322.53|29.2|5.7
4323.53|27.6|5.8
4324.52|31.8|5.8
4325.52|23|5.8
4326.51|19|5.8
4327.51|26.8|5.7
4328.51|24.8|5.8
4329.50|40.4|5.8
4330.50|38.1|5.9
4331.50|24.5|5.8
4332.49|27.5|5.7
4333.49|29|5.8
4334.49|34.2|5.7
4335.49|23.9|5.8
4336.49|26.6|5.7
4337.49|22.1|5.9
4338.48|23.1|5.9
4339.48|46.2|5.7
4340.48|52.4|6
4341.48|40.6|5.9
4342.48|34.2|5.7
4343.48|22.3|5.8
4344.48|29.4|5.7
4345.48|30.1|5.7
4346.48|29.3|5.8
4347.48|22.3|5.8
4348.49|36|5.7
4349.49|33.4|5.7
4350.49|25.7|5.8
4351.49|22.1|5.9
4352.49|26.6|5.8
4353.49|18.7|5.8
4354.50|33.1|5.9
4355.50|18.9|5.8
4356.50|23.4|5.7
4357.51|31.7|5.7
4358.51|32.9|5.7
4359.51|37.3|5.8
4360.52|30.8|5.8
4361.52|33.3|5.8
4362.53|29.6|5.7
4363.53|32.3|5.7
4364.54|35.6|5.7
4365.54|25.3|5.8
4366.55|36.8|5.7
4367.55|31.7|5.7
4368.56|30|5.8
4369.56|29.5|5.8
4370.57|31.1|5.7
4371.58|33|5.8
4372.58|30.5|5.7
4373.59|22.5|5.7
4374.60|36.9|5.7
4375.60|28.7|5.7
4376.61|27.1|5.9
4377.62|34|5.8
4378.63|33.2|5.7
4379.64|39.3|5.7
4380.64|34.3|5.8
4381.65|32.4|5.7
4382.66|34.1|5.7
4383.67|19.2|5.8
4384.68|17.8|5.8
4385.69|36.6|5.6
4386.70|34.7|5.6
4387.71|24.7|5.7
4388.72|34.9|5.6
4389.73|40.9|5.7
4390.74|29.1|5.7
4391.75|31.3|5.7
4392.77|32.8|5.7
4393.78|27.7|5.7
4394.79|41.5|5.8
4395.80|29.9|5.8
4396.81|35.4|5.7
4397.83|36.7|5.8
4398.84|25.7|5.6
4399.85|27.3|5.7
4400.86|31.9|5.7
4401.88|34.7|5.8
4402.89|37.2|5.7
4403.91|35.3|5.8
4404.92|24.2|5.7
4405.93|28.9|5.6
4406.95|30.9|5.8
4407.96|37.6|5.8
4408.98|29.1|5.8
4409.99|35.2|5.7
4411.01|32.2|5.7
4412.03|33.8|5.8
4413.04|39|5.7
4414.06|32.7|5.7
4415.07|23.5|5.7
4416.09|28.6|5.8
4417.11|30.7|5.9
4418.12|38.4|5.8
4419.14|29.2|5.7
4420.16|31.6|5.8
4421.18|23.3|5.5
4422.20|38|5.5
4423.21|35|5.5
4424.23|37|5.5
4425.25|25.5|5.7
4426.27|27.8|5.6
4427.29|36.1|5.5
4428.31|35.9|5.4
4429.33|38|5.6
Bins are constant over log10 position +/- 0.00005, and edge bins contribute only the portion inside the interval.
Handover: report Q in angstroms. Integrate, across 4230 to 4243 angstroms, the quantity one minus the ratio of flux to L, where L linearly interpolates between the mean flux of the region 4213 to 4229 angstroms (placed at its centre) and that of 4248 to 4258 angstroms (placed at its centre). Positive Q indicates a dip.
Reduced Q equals -1.5 angstroms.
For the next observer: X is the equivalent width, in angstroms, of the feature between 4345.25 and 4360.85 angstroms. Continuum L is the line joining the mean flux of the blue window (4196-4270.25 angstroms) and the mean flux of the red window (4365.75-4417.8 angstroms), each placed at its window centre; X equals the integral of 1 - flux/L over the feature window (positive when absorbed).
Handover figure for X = 1.9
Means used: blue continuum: 33.2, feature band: 28.2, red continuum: 31.7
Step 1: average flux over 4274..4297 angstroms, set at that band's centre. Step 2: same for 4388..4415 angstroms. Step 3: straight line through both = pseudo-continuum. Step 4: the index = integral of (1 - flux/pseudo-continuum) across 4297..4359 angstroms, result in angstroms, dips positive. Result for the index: 4.9 angstroms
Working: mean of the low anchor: 31.3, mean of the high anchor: 32.7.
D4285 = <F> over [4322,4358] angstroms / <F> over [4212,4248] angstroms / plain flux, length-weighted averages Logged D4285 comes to 0.9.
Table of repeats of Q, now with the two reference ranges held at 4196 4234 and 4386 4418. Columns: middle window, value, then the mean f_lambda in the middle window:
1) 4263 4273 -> 0.2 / 32.9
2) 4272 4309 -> 3.7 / 30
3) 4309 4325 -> 1.4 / 30.3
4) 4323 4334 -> 1.5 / 28.4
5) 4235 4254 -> 1.1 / 31.9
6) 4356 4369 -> 0.4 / 31.6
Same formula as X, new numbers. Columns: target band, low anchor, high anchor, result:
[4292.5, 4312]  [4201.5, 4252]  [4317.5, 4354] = 2.0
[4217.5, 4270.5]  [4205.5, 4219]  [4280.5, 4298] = 1.5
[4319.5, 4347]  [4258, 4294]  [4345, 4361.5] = -1.1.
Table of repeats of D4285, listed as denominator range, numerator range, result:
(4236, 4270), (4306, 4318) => 0.90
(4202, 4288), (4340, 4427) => 0.95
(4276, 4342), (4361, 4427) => 1.04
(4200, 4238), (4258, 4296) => 0.94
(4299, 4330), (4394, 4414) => 1.13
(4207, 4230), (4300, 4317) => 0.85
